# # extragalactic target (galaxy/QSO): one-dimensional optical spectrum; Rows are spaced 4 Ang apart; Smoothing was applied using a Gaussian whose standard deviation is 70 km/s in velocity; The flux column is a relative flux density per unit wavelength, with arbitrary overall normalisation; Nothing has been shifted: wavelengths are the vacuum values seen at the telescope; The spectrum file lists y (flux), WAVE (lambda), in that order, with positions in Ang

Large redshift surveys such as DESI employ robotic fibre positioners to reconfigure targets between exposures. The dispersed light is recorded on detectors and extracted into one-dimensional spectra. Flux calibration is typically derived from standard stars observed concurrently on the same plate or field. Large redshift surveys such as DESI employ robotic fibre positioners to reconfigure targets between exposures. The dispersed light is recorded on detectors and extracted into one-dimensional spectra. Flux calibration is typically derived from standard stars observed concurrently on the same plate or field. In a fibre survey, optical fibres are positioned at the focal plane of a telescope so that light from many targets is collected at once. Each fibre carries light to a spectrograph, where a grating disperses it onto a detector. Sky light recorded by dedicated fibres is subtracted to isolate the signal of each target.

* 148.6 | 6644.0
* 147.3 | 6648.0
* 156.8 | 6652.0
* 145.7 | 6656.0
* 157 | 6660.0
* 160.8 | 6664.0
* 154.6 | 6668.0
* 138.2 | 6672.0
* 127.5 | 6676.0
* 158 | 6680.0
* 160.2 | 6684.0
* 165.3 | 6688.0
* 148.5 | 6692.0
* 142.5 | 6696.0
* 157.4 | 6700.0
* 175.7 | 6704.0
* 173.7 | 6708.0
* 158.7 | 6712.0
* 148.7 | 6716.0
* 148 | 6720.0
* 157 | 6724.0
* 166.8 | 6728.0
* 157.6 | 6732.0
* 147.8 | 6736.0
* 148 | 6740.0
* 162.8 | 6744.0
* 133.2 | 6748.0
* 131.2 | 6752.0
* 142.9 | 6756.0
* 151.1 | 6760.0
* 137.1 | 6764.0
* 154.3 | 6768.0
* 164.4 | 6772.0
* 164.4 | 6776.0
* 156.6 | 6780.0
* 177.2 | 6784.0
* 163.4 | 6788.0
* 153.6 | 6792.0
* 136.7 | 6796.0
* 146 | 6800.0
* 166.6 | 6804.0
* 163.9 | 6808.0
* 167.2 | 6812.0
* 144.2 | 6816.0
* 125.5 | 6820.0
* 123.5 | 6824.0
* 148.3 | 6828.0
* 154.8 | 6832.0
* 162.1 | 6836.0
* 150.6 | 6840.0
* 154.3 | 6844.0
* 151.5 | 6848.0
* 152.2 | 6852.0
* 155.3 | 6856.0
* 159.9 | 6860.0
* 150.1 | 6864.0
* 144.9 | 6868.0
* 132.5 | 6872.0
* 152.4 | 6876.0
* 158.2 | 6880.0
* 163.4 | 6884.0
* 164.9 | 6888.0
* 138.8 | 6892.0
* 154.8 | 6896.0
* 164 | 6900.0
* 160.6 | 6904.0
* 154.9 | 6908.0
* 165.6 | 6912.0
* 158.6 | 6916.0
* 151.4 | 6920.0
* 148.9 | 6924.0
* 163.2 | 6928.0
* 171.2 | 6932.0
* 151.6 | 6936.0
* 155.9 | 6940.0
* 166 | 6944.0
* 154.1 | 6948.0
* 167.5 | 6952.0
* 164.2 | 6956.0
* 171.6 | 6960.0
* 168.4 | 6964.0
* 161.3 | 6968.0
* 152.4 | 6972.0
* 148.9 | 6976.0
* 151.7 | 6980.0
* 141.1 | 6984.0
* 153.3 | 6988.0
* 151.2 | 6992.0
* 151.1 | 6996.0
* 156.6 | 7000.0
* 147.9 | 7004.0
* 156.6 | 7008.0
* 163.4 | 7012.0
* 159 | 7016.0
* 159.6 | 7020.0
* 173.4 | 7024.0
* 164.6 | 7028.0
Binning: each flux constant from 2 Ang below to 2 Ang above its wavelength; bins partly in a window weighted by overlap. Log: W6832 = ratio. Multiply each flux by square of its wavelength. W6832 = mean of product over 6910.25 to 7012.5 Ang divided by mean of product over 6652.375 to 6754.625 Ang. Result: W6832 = 1.11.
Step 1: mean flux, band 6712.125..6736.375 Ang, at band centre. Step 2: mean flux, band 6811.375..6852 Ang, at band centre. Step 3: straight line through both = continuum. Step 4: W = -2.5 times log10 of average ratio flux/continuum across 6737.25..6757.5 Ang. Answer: 0.07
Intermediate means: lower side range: 155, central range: 144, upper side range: 148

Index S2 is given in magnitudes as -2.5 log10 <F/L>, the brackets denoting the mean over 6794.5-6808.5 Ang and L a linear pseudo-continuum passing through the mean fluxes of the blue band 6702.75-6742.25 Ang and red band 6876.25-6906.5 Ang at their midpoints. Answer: 0.03 mag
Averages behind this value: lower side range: 158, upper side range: 157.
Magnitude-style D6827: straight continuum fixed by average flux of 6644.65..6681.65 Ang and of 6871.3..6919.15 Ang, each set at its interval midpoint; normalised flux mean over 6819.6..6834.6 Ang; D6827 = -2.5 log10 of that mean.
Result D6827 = 0.10 mag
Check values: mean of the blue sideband 149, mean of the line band 140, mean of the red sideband 156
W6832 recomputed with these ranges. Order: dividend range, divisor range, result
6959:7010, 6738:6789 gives 1.08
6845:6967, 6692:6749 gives 1.07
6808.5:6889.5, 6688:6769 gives 1.03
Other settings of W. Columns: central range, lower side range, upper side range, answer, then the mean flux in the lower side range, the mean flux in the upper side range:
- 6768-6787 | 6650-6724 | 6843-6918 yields -0.067 mag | 154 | 155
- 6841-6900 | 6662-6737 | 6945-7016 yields 0.024 mag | 155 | 157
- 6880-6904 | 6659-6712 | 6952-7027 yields -0.004 mag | 155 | 158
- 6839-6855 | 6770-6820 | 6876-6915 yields 0.037 mag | 157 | 158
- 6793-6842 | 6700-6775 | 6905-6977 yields 0.049 mag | 154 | 160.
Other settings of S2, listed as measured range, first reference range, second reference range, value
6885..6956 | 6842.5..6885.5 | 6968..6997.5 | -0.05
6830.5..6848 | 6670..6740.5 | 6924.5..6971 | 0.03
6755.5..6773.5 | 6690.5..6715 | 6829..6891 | 0.05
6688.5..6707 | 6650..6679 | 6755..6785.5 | -0.05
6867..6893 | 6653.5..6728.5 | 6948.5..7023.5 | 0.03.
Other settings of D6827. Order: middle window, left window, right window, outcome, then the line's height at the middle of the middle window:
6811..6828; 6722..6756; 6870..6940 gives 0.10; 153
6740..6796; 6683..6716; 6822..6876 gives 0.02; 155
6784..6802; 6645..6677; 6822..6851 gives -0.03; 149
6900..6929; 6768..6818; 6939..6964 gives 0.03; 163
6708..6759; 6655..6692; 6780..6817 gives 0.03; 155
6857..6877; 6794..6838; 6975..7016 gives 0.01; 150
